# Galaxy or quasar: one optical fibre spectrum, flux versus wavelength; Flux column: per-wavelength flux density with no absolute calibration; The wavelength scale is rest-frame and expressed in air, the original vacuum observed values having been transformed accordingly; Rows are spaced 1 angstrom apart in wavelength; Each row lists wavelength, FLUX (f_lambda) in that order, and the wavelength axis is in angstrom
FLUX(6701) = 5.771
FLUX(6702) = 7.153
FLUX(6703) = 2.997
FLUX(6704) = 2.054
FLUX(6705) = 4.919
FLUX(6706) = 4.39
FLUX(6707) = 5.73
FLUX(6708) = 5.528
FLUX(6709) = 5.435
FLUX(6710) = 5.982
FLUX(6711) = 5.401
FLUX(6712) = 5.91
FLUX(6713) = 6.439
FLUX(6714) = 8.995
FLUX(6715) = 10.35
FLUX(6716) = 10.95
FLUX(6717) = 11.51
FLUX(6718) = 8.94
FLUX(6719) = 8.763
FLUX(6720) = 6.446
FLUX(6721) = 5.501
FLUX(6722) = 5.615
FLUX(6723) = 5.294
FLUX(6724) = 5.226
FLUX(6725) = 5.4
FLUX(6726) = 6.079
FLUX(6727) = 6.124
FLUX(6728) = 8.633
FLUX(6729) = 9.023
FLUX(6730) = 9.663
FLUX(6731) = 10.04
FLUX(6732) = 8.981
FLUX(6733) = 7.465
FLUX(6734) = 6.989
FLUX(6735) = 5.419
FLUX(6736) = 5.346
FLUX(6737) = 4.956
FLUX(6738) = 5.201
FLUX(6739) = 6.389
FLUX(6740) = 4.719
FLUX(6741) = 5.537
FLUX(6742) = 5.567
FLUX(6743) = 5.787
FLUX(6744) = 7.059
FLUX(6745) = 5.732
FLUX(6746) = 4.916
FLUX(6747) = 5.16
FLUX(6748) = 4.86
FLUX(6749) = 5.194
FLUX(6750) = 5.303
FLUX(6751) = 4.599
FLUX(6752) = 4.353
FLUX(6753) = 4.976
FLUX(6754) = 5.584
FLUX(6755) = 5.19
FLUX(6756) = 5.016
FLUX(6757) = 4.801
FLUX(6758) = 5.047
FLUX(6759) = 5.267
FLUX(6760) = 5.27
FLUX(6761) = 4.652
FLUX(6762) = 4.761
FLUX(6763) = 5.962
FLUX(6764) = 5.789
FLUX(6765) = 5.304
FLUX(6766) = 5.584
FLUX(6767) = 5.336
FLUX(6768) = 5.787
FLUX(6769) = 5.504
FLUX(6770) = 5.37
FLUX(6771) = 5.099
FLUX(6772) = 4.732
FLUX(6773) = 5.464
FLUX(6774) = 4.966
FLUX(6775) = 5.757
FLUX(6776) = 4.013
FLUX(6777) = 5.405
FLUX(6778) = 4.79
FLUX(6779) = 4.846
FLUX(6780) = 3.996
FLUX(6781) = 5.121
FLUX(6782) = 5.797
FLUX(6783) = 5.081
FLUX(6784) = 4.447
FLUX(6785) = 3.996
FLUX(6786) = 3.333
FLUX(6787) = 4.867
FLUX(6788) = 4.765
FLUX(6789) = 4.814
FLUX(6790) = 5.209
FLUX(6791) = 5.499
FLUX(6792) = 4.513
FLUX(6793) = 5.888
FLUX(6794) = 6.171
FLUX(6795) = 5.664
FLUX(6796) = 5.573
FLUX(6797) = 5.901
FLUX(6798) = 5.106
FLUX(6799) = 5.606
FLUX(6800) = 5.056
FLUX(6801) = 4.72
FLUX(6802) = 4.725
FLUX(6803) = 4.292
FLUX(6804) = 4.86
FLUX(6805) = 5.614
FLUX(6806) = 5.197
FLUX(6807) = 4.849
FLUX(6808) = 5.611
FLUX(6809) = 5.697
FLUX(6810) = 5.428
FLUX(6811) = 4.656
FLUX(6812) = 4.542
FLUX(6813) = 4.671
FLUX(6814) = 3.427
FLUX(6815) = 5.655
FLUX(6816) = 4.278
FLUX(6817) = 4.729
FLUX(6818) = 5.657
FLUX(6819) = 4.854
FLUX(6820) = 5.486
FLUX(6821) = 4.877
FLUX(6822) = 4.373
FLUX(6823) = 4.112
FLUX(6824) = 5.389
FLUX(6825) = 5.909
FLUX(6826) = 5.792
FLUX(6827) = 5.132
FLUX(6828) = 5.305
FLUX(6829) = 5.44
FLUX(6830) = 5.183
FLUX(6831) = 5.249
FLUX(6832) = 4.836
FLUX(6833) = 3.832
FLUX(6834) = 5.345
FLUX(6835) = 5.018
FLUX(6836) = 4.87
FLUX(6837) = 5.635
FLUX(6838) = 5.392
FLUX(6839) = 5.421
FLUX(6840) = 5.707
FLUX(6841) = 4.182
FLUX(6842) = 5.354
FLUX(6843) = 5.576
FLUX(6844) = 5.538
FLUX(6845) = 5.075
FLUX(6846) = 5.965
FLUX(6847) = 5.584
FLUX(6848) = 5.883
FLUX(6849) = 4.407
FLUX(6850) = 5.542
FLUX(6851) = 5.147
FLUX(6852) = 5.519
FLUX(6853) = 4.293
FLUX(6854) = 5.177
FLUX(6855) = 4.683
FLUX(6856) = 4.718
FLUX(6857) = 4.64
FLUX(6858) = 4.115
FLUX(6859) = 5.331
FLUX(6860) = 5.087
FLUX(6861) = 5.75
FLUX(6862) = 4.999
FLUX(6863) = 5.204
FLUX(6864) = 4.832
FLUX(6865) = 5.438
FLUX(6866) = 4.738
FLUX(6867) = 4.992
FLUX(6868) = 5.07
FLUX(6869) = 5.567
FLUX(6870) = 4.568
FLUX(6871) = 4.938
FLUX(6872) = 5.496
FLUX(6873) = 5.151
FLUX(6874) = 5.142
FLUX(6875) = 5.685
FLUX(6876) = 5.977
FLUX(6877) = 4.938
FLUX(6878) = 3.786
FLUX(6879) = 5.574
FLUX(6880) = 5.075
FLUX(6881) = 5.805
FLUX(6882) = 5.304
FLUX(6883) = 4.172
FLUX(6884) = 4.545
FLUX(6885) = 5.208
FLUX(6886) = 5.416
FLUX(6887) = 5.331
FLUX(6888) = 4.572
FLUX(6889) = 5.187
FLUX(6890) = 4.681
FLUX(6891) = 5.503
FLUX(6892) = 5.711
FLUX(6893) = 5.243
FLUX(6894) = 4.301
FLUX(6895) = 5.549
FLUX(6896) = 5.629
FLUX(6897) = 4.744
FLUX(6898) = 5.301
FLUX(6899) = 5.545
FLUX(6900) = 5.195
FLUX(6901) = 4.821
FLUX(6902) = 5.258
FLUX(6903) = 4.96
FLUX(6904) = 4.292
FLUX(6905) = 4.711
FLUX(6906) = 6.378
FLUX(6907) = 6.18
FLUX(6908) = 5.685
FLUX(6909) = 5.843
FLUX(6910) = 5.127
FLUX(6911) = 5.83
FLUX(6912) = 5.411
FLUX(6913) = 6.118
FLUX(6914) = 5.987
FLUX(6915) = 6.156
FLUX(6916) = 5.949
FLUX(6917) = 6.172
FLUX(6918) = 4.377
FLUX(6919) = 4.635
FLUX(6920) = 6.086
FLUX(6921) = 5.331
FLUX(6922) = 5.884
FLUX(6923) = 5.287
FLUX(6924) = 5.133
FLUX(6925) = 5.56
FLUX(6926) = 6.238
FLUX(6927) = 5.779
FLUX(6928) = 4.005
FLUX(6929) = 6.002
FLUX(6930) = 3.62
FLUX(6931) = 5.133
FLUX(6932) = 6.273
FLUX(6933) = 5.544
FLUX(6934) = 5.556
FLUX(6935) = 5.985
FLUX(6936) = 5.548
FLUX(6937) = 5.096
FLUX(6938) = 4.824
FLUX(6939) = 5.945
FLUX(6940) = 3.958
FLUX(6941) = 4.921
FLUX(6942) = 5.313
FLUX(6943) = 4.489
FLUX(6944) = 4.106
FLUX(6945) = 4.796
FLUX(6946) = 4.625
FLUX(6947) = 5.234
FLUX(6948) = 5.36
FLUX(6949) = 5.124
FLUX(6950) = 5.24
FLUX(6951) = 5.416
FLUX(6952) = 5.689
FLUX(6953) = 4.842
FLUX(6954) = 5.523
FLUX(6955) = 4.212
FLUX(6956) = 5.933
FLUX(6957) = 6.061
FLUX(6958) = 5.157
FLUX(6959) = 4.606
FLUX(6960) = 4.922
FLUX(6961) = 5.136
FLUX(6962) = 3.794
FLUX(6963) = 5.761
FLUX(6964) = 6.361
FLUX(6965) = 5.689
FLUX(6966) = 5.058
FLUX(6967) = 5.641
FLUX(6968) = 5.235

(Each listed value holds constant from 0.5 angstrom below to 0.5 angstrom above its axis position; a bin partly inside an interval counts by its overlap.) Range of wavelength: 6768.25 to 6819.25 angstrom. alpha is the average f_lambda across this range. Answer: 5.02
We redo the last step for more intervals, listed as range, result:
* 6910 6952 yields 5.32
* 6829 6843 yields 5.11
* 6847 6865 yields 5.05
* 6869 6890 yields 5.09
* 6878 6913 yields 5.23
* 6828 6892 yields 5.12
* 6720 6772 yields 5.81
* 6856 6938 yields 5.27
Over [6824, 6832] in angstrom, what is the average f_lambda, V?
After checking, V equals 5.39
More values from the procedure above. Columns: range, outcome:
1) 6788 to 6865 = 5.12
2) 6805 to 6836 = 5.02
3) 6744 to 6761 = 5.12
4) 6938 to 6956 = 5.01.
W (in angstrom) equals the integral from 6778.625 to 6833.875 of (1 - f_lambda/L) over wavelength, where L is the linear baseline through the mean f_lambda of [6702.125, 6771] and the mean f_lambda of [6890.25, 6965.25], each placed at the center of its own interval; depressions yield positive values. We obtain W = 7.3 angstrom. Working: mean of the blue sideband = 6.06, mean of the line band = 5.01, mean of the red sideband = 5.3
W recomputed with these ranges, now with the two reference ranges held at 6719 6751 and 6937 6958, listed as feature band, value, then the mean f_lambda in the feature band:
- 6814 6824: 1.6 angstrom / 4.84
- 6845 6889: 3.4 angstrom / 5.1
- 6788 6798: 0.9 angstrom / 5.42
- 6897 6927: -1.2 angstrom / 5.49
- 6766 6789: 4.1 angstrom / 4.94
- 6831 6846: 1.4 angstrom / 5.16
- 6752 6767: 2.3 angstrom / 5.2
